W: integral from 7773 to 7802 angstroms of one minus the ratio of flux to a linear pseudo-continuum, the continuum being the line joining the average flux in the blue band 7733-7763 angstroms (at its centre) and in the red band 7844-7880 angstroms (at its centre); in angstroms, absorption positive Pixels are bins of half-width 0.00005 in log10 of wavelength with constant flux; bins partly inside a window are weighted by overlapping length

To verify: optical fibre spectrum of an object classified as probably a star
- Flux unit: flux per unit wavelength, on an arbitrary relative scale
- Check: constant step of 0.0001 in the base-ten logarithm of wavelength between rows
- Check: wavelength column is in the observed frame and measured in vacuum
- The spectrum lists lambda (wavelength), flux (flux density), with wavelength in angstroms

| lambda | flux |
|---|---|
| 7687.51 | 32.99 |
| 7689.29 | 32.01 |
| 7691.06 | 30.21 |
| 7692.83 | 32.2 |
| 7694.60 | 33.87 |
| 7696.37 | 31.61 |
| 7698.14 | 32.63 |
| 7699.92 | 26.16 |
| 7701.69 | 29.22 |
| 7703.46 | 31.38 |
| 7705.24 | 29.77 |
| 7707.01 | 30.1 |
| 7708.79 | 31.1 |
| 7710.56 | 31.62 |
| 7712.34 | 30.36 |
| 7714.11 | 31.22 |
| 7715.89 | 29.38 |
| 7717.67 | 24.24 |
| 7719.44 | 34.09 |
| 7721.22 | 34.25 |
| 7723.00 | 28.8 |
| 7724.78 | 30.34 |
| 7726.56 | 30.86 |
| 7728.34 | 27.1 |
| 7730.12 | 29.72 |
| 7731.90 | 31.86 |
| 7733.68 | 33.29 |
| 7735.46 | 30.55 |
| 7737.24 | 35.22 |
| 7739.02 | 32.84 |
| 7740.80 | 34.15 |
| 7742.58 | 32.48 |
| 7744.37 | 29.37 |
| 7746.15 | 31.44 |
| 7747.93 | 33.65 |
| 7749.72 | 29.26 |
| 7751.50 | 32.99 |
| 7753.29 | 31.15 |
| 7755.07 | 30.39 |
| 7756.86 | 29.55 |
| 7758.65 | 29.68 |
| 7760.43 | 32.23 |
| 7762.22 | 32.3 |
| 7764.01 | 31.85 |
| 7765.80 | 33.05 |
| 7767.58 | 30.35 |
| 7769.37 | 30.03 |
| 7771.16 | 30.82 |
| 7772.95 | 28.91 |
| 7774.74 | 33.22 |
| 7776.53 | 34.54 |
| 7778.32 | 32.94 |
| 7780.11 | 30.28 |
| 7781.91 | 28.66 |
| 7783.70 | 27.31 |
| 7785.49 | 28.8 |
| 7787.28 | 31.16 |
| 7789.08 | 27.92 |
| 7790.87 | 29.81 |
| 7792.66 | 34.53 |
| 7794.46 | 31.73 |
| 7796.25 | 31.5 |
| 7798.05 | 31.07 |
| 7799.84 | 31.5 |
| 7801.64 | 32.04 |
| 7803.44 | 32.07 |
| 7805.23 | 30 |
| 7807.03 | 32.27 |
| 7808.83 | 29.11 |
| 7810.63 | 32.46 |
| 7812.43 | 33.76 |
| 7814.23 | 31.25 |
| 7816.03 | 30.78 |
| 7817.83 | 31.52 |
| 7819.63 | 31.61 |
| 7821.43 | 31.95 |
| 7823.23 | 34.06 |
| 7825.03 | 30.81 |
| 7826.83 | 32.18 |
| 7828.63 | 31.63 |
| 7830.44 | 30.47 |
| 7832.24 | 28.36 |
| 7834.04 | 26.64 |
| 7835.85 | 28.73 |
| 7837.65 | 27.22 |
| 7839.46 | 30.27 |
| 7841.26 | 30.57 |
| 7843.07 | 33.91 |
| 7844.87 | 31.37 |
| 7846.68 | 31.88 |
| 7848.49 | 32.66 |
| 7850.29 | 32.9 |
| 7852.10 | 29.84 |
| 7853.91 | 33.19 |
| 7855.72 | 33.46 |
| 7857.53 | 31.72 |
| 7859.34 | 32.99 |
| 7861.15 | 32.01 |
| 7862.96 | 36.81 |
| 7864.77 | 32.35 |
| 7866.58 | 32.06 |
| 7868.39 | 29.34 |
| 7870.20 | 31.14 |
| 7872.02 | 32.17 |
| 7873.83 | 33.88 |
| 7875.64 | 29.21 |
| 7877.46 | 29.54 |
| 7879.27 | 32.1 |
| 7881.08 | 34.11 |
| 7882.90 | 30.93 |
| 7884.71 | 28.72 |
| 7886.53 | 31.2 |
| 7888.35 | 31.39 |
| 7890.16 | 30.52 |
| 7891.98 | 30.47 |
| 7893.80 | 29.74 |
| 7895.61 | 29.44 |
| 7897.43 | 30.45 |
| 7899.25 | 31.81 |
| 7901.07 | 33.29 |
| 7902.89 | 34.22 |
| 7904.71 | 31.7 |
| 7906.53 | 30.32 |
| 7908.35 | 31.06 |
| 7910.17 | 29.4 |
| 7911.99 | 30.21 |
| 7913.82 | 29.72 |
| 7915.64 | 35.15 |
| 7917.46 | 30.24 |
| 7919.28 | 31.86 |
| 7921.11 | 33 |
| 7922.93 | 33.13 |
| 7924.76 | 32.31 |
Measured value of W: 0.8 angstroms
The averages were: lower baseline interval 31.8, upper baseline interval 32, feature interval 31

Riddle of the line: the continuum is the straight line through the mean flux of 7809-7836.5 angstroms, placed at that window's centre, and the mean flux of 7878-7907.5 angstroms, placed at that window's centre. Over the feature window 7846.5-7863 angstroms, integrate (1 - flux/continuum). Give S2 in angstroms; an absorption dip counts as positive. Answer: -0.8 angstroms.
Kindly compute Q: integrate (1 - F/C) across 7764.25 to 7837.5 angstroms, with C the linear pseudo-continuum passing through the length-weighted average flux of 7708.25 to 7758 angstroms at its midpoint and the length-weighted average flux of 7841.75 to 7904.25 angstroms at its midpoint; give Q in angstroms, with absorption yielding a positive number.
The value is 1.1 angstroms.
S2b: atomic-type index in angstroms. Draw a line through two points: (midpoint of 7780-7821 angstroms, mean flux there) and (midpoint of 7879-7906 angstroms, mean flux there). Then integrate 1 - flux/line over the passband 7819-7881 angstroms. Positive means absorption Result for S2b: -0.7 angstroms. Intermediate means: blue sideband 30.9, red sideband 31.3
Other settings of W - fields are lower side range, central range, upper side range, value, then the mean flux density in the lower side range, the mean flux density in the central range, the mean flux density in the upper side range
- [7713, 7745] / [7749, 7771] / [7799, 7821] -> 0.1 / 31.1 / 31.1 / 31.5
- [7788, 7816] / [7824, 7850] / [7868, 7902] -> 0.6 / 31.4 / 30.6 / 31.1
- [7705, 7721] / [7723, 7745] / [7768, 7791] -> -0.7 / 30.4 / 31.4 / 30.4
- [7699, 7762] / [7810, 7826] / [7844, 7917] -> -0.4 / 30.9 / 32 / 31.6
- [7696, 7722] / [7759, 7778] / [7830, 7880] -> -0.6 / 30.4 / 31.7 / 31.3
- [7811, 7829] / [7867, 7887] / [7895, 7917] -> 0.3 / 32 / 31.1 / 31.4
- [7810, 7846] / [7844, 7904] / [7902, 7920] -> -1.0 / 31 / 31.7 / 31.4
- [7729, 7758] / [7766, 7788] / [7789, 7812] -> 0.6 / 31.7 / 30.7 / 31.4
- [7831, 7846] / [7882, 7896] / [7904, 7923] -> 0.2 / 29.7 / 30.3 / 31.4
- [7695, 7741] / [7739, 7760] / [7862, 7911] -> -0.3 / 30.8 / 31.4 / 31.4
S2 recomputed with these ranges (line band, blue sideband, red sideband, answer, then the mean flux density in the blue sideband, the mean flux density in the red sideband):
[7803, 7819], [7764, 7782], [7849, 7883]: 0.1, 31.4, 32.1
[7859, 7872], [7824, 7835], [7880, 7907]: -0.7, 30.1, 31.2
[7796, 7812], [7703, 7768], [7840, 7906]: 0.0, 31.1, 31.7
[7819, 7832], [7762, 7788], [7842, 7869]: 0.1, 30.9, 32.5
